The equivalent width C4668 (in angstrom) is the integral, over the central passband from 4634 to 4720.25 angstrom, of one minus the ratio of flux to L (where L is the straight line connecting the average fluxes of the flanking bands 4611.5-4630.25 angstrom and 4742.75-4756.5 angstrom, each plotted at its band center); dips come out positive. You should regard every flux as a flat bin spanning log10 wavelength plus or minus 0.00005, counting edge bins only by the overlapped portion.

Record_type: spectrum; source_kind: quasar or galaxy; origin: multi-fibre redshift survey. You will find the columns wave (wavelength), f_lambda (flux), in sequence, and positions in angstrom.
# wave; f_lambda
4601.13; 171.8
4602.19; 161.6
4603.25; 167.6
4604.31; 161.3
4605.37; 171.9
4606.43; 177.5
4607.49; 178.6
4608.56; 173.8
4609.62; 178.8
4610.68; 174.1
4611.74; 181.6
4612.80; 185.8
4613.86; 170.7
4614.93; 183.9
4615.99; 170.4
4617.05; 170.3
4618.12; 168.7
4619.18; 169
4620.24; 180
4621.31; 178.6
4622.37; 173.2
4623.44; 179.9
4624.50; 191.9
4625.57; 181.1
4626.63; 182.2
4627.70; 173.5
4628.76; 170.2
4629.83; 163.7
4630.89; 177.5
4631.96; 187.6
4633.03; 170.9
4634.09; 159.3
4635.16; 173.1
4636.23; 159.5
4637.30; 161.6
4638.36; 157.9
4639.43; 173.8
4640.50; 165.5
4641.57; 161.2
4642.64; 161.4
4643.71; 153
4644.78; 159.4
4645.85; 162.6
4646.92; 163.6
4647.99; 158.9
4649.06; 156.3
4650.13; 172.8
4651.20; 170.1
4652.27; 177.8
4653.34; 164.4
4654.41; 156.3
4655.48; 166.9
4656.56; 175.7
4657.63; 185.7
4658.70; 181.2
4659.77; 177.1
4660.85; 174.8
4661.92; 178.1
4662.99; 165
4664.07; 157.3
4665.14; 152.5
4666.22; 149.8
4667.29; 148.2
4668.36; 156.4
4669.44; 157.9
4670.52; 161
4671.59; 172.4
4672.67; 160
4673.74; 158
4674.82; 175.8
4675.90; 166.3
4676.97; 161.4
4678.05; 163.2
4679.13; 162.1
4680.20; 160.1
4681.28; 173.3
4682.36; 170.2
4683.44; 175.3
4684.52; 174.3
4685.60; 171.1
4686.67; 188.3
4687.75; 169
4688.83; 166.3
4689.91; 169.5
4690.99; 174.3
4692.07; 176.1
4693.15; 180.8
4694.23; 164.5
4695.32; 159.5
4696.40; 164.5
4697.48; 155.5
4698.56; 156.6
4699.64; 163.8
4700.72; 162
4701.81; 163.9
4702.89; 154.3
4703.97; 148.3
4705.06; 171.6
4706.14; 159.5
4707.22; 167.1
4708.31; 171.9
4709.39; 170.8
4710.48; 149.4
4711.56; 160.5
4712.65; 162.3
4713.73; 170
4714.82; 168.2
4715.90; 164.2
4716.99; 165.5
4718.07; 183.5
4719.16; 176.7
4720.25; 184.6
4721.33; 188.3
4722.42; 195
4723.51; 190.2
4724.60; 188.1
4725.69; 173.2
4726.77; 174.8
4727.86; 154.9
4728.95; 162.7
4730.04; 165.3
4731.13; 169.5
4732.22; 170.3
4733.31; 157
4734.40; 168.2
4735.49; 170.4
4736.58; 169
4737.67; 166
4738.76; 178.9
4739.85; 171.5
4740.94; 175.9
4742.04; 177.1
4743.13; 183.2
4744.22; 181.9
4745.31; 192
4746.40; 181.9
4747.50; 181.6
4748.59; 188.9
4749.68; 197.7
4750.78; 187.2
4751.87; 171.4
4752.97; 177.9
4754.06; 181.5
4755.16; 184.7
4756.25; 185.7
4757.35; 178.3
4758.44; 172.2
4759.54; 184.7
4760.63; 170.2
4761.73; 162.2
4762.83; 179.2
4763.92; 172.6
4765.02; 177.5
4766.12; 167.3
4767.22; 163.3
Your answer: 6.7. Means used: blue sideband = 176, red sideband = 184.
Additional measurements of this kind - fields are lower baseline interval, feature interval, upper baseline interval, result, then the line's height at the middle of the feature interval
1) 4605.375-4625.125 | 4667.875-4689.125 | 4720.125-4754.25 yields 1.19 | 177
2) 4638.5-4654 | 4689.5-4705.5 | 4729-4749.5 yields 0.55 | 170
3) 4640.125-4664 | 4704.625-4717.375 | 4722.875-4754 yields 0.61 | 173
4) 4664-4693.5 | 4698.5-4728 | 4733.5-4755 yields 0.55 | 173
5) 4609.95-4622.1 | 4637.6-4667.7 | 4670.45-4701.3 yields 1.08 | 171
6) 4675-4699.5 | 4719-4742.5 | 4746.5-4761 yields 0.42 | 177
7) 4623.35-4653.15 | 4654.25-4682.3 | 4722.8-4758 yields 0.91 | 171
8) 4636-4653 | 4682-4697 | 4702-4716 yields -0.78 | 163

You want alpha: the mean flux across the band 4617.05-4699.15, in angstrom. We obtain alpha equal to 168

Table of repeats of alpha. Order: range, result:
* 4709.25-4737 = 171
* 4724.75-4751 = 175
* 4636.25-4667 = 166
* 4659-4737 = 168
